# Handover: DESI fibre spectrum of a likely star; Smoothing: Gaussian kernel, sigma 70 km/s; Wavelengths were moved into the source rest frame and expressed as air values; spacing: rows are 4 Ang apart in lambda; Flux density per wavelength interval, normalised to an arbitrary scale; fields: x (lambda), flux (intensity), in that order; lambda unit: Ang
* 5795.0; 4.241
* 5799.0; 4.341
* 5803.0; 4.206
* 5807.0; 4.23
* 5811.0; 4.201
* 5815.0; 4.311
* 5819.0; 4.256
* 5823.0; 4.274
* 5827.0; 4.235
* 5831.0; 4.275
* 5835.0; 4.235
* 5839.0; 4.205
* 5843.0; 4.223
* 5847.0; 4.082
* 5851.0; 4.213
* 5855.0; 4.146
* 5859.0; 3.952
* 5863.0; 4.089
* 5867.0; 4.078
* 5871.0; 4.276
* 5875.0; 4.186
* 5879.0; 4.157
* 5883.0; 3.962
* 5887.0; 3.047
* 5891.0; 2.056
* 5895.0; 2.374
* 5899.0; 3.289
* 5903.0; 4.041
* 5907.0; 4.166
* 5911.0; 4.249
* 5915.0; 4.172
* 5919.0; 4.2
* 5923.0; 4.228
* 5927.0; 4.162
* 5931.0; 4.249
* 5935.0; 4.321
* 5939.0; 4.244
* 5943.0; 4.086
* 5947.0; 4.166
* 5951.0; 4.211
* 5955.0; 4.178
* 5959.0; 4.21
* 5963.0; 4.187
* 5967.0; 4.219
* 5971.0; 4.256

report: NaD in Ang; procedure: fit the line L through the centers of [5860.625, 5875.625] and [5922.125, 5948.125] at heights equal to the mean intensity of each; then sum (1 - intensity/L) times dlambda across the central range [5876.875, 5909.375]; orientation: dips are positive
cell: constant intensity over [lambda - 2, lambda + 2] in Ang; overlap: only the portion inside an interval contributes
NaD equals 6.0 Ang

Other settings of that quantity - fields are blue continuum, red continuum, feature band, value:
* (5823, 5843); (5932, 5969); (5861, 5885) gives 0.6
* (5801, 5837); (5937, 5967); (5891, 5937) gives 3.7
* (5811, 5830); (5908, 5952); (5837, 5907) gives 7.3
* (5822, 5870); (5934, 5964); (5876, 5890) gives 1.8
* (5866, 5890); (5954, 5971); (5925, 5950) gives -0.6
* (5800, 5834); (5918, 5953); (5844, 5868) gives 0.8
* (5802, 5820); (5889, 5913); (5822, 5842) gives -1.0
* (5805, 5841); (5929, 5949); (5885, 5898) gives 5.1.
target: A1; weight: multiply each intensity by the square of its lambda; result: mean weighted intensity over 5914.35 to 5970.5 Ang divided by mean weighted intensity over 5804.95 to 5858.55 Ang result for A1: 1.0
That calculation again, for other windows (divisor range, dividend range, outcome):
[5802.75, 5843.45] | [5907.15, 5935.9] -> 1.03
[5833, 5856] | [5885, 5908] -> 0.76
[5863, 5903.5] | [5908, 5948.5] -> 1.20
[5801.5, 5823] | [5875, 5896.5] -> 0.78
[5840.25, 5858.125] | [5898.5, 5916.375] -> 0.99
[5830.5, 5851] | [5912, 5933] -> 1.03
